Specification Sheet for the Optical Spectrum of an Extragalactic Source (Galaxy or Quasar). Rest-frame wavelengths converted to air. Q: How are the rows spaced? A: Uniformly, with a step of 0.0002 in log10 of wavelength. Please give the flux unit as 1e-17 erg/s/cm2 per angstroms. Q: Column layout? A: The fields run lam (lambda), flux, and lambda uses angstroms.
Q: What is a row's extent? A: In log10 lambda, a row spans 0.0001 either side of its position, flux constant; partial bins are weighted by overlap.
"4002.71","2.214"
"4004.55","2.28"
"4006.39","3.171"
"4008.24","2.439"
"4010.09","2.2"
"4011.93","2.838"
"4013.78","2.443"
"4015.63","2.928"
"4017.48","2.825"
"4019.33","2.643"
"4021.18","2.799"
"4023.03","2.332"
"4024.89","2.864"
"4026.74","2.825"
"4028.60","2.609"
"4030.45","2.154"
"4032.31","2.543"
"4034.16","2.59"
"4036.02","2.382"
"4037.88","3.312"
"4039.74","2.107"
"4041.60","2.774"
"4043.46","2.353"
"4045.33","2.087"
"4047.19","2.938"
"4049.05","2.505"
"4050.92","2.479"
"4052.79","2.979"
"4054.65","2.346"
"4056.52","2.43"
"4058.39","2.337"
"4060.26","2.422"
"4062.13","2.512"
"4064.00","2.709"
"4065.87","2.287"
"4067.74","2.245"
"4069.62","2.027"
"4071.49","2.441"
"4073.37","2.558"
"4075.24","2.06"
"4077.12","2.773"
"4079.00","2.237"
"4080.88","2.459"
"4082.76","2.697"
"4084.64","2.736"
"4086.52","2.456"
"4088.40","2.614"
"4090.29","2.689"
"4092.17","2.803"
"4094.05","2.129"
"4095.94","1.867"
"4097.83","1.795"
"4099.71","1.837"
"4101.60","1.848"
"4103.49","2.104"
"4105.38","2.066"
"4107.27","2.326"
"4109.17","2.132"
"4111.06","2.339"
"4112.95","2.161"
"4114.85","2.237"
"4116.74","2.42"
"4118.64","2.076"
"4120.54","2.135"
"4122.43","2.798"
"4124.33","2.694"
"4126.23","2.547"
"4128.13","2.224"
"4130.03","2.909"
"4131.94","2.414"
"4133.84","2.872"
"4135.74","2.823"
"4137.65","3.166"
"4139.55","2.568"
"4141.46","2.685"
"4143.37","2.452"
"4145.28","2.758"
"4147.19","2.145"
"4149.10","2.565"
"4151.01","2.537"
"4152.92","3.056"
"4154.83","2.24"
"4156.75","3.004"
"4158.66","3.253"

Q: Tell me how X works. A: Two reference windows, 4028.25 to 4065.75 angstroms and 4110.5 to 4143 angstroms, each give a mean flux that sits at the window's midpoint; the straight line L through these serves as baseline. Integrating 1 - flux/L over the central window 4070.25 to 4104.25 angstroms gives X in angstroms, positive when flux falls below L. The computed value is 2.6 angstroms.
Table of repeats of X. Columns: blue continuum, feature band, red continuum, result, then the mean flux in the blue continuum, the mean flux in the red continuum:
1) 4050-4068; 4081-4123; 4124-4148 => 4.6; 2.48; 2.64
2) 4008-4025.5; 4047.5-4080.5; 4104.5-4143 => 1.6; 2.63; 2.48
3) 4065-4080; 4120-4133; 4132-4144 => 0.6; 2.33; 2.74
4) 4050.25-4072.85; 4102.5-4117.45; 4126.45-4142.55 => 2.2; 2.44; 2.7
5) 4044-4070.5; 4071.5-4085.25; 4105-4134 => -0.4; 2.45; 2.39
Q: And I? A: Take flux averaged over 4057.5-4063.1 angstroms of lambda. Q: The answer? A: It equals 2.43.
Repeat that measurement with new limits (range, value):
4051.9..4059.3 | 2.52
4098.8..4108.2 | 2.04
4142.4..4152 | 2.49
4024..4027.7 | 2.84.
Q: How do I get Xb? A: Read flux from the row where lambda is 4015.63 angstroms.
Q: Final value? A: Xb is 2.928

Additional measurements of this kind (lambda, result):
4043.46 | 2.353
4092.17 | 2.803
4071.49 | 2.441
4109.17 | 2.132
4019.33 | 2.643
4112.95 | 2.161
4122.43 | 2.798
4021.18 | 2.799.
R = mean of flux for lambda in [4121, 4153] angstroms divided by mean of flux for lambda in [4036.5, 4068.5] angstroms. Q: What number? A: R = 1.05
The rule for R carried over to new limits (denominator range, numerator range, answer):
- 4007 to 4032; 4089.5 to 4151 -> 0.92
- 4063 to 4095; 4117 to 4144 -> 1.05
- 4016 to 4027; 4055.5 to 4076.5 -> 0.87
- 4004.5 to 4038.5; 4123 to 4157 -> 1.00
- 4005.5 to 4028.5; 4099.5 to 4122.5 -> 0.81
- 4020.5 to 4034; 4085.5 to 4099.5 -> 0.89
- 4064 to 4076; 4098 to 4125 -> 0.96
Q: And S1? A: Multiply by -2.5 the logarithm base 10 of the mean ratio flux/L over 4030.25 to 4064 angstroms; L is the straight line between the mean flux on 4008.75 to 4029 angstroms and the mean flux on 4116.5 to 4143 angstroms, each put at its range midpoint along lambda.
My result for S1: 0.049 mag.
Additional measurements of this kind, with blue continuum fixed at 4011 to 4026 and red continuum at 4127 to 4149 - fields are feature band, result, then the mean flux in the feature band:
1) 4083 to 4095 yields 0.04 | 2.58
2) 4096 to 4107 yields 0.34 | 1.95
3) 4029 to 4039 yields 0.05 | 2.59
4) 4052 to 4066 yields 0.07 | 2.51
